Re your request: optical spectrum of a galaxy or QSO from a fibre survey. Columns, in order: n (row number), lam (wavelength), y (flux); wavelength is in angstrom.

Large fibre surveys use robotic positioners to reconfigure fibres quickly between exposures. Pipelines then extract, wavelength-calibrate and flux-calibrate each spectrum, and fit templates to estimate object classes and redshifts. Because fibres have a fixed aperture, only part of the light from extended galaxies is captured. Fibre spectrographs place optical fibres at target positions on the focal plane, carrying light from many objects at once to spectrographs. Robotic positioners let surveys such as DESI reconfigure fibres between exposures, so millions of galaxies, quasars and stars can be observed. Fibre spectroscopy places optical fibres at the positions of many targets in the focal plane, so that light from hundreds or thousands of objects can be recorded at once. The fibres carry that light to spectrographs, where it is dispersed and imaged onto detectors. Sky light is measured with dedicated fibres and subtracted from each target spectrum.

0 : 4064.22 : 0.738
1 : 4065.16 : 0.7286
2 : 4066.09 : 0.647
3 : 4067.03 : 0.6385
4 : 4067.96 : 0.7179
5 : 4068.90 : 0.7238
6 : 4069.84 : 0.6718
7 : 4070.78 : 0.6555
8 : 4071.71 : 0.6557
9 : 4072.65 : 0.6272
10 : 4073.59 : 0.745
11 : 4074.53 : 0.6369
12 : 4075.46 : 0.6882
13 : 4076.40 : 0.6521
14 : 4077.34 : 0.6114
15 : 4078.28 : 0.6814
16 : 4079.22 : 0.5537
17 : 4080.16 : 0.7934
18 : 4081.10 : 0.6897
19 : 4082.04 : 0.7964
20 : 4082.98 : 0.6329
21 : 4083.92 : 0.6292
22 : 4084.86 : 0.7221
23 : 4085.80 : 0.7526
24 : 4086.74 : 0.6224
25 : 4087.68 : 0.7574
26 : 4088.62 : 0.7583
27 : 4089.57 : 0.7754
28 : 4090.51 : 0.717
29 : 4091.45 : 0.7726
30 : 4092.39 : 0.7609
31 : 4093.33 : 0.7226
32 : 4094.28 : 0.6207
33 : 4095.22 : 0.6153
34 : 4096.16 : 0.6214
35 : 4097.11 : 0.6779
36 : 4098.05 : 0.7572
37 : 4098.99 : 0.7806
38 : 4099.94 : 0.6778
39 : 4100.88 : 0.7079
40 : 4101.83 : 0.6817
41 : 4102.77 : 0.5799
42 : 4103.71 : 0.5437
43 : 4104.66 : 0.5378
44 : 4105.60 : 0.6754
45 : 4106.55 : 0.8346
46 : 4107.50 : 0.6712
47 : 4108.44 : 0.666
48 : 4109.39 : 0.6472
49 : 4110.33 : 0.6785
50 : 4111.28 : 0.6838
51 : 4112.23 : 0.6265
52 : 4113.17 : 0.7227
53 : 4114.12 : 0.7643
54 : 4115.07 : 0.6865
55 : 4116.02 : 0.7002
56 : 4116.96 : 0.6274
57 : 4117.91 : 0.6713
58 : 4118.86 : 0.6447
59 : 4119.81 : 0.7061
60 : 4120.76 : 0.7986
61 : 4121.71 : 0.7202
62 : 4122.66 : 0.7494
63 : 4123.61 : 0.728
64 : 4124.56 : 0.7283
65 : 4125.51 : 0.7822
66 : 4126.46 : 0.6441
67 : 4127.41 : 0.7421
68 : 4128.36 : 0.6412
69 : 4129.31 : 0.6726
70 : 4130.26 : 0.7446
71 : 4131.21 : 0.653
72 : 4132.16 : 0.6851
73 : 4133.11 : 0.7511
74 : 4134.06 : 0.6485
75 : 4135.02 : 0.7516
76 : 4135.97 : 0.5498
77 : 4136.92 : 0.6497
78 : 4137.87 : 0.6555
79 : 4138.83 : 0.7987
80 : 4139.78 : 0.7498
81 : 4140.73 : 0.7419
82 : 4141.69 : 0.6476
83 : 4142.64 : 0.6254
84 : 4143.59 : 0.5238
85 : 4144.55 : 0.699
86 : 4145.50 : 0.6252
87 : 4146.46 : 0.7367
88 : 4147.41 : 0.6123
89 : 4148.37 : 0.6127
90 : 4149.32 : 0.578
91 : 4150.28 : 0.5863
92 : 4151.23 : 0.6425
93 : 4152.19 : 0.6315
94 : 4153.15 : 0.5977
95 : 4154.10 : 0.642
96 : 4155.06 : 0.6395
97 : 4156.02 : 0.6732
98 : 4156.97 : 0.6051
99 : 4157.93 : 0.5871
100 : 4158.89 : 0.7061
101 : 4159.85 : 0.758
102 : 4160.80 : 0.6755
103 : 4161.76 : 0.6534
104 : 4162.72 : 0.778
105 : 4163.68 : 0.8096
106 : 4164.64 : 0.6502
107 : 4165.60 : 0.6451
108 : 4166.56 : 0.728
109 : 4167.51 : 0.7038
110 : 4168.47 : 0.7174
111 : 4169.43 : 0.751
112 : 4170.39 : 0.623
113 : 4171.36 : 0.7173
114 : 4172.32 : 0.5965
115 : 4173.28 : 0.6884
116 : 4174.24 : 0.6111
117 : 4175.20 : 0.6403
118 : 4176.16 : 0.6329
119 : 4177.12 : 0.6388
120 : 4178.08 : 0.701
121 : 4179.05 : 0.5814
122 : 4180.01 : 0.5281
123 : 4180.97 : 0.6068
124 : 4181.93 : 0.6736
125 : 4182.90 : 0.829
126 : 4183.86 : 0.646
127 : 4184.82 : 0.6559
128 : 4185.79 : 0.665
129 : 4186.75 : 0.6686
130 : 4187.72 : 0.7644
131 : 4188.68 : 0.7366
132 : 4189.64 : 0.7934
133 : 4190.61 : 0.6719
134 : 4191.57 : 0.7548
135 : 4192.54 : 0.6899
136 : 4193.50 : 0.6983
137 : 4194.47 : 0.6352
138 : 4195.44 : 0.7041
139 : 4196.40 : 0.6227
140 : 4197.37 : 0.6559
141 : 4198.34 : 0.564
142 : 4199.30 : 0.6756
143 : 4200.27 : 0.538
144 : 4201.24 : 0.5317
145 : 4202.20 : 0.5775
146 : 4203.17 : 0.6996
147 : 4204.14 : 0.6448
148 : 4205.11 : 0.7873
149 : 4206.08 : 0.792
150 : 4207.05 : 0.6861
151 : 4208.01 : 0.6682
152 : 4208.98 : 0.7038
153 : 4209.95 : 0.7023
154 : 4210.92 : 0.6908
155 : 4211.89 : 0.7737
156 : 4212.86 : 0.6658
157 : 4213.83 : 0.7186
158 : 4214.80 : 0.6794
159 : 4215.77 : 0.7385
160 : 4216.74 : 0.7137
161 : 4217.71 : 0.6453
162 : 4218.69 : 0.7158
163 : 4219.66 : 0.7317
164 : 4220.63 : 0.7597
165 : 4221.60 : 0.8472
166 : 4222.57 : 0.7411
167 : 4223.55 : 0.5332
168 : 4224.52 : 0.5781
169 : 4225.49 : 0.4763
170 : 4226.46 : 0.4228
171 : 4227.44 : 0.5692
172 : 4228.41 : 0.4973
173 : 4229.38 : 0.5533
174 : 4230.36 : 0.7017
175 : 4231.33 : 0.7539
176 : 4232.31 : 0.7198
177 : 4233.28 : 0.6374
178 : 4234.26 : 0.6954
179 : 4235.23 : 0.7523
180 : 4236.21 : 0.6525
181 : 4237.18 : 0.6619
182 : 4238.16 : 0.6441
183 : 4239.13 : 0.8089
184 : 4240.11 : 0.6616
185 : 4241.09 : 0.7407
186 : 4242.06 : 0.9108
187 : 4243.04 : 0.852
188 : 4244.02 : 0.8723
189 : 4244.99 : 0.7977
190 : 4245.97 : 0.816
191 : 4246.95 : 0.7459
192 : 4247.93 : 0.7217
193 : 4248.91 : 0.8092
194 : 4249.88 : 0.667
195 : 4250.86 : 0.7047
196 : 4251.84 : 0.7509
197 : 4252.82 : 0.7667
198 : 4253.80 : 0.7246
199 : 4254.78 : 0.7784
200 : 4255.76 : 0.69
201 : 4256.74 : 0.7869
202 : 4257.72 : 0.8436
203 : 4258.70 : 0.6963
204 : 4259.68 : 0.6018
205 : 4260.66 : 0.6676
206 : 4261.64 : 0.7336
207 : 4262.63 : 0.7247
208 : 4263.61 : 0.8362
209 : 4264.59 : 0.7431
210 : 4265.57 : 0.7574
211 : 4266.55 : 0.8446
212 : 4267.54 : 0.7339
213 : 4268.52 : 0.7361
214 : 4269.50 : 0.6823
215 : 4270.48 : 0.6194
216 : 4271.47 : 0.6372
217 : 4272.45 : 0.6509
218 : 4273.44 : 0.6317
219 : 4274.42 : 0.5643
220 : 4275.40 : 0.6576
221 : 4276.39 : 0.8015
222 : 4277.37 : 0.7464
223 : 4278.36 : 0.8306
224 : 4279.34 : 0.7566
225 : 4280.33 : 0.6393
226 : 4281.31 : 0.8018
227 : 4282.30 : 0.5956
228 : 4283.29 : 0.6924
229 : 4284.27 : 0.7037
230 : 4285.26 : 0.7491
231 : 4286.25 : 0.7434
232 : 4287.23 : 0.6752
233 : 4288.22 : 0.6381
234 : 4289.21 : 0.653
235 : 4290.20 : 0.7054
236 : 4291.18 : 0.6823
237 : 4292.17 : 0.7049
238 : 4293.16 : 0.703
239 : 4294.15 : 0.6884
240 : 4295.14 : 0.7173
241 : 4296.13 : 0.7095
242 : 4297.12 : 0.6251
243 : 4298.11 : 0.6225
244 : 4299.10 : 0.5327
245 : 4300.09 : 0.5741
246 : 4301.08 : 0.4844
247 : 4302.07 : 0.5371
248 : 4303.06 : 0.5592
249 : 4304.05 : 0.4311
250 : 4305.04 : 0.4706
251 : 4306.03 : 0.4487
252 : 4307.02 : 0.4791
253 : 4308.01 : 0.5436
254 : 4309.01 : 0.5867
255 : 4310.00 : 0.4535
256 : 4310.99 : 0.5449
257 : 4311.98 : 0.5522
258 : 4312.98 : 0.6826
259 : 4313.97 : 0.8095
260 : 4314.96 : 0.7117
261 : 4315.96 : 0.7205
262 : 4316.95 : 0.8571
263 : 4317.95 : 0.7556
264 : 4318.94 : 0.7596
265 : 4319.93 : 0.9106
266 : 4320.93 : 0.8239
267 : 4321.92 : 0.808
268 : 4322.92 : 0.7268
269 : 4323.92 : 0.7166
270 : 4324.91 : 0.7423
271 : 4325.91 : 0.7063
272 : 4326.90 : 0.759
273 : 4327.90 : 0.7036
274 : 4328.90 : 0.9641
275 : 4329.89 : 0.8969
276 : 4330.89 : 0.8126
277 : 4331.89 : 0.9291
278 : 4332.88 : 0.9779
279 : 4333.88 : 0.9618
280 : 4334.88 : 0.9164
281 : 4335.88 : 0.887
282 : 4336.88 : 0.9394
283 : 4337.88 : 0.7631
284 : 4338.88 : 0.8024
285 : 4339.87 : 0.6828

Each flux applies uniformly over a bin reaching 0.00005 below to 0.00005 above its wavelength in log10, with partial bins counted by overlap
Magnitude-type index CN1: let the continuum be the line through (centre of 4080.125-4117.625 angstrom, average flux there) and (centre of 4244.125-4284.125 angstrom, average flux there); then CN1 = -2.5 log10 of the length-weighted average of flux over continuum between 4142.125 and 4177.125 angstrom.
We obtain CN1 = 0.07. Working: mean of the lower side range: 0.691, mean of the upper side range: 0.726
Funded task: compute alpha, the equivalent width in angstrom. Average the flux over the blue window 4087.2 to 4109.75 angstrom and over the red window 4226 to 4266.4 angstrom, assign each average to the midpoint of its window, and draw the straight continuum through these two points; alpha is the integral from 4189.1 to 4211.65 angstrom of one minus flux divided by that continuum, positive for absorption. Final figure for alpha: 1.1 angstrom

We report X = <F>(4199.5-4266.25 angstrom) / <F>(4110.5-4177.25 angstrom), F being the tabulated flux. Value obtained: 1.04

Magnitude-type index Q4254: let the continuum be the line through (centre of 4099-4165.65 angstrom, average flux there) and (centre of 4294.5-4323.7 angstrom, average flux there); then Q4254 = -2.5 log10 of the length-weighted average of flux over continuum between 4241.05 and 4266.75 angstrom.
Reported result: -0.174 mag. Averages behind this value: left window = 0.676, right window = 0.637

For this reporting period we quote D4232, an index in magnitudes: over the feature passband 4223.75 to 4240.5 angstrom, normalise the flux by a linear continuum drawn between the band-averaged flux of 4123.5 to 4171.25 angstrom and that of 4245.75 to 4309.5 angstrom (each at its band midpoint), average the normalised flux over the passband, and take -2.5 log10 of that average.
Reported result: 0.07 mag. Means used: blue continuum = 0.676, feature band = 0.633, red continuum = 0.678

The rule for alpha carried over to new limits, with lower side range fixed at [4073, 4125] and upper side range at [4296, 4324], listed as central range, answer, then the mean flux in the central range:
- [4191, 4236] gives -0.4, 0.666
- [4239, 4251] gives -2.3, 0.779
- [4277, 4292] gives -1.6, 0.707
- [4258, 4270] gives -1.6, 0.732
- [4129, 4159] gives 1.0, 0.656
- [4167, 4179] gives 0.1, 0.666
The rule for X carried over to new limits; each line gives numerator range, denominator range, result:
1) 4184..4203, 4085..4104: 0.95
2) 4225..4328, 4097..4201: 1.02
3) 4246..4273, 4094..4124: 1.07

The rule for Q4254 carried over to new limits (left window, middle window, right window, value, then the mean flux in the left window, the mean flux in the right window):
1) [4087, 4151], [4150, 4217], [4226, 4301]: 0.03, 0.685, 0.703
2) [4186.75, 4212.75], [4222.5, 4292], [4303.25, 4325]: -0.05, 0.683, 0.658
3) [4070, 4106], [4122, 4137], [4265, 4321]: -0.03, 0.681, 0.664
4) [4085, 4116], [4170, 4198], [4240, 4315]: 0.03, 0.691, 0.685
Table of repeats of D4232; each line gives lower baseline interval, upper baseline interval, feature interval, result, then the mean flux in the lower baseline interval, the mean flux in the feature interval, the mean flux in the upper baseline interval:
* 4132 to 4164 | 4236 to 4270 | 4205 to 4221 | 0.00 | 0.665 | 0.714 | 0.748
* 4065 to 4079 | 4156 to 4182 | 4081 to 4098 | -0.06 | 0.669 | 0.704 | 0.667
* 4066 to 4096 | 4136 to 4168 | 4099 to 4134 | -0.02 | 0.689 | 0.689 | 0.664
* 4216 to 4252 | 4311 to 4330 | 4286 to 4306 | 0.20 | 0.699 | 0.617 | 0.761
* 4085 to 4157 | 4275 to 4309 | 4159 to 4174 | -0.04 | 0.681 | 0.698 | 0.643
